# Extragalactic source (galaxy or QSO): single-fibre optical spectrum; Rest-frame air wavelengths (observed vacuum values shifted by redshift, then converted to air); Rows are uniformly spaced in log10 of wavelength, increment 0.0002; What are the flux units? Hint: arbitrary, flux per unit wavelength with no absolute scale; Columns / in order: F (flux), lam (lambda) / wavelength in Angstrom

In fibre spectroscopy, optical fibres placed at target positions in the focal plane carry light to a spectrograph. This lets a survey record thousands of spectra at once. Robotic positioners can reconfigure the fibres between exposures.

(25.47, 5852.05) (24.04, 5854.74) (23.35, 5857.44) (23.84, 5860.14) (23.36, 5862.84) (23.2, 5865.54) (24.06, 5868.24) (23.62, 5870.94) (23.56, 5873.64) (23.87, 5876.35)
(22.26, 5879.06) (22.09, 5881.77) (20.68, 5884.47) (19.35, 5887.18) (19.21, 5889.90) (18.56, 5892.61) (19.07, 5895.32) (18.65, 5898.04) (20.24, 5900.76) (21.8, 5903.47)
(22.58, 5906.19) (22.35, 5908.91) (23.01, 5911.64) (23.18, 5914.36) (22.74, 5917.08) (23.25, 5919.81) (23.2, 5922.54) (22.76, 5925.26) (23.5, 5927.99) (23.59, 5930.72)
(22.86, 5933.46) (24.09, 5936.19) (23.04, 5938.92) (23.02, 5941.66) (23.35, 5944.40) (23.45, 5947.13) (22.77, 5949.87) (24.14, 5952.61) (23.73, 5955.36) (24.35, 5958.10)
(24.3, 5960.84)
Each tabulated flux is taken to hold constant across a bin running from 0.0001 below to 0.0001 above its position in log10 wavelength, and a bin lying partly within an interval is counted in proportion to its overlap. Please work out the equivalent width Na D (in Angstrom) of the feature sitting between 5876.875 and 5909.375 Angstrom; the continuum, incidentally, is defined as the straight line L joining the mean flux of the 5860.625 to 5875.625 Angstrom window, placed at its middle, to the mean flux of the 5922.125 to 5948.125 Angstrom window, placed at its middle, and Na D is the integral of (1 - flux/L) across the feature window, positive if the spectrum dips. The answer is 4.0 Angstrom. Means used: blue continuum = 23.6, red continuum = 23.3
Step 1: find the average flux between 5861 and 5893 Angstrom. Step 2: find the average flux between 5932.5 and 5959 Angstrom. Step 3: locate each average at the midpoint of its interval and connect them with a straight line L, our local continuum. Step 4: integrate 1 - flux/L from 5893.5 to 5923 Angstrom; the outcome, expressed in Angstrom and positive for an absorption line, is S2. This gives 1.3 Angstrom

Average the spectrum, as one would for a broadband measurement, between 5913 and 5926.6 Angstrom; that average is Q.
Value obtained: 23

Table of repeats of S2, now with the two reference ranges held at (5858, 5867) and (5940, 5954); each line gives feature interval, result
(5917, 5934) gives 0.1 Angstrom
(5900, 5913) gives 0.7 Angstrom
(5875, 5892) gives 1.7 Angstrom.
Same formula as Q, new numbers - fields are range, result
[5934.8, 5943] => 23.4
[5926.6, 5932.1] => 23.5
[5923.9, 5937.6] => 23.4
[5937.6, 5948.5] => 23.2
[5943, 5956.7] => 23.5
